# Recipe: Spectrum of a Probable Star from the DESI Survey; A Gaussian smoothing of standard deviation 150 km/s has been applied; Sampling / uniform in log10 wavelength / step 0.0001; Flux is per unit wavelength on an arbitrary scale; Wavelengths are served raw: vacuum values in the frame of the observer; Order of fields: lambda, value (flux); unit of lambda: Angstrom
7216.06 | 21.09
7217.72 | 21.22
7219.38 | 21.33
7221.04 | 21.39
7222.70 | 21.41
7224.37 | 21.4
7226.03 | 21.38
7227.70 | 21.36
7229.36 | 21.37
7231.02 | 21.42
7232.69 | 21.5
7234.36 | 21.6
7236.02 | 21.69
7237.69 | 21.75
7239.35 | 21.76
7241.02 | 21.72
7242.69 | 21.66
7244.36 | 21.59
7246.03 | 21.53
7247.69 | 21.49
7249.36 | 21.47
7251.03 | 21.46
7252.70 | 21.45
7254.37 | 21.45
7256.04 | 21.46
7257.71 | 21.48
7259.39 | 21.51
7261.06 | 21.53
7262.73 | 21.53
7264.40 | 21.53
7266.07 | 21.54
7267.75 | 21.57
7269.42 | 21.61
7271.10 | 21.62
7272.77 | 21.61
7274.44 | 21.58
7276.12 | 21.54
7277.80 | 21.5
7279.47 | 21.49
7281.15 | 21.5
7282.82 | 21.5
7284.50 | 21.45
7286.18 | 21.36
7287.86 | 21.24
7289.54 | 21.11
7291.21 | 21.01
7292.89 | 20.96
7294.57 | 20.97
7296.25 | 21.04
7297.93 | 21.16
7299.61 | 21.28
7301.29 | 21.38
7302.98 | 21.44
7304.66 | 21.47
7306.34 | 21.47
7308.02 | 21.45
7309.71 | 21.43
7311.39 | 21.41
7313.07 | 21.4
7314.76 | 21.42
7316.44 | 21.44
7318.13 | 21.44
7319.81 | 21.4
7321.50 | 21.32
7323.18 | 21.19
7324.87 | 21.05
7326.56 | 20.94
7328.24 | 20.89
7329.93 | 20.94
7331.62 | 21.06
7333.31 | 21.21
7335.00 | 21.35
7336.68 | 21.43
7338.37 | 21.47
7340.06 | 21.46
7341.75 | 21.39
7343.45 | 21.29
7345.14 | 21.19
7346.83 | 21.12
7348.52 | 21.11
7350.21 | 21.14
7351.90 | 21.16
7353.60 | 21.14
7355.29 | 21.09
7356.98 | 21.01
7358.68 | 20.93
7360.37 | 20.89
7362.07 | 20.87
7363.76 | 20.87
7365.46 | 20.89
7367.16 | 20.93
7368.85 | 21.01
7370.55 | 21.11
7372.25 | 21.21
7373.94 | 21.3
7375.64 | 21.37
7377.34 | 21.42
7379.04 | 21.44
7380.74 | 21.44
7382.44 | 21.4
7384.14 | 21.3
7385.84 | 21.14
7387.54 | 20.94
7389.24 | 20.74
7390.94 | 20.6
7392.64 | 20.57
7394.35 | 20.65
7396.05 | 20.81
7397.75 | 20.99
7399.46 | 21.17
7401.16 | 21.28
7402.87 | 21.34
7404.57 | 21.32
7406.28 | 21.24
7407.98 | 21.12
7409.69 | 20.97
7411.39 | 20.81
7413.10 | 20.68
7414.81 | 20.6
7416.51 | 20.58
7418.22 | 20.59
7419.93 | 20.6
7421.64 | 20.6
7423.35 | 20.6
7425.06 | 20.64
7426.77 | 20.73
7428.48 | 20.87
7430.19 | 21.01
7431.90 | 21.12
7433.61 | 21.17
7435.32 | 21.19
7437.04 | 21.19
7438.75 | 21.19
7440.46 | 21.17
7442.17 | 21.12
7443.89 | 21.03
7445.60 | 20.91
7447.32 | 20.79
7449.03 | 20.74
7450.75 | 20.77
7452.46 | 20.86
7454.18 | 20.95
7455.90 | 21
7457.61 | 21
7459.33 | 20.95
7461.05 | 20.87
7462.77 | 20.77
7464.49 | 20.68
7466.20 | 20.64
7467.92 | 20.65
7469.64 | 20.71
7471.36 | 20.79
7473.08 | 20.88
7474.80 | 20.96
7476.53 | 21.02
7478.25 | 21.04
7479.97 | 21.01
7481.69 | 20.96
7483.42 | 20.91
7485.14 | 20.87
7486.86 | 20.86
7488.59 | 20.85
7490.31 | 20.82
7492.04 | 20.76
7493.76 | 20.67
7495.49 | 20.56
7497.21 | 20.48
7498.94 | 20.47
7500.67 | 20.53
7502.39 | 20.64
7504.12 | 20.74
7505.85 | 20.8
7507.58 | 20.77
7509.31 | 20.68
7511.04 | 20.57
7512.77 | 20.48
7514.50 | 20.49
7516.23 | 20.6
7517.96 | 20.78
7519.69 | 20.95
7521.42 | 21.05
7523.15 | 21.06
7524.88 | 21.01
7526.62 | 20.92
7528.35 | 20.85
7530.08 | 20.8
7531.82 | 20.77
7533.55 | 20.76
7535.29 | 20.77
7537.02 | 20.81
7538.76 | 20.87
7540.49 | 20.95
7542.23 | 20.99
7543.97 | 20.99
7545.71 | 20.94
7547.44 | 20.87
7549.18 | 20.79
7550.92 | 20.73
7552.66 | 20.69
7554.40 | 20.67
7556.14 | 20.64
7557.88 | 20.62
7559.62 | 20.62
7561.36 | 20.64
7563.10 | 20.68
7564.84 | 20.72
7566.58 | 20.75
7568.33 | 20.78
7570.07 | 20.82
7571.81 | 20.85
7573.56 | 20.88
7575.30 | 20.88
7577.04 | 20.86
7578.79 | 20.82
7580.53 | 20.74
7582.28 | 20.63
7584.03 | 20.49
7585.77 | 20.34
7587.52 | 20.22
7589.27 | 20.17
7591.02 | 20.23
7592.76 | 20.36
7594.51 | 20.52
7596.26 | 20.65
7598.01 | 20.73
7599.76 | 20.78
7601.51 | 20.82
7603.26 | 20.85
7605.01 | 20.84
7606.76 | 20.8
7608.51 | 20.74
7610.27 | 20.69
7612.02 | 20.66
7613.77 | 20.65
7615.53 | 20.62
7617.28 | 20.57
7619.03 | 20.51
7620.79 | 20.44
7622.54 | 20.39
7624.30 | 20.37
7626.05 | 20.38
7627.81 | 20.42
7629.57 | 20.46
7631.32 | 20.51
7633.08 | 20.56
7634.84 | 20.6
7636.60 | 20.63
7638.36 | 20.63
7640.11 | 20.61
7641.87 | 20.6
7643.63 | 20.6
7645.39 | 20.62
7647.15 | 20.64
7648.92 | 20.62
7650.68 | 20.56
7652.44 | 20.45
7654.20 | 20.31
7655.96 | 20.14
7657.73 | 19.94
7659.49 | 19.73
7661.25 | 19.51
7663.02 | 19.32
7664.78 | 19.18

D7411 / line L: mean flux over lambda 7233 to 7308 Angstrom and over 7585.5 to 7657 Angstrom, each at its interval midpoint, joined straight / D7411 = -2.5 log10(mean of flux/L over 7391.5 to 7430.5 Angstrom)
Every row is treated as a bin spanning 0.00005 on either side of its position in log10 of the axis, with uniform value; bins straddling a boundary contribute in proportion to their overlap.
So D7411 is 0.01 mag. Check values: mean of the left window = 21.5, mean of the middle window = 20.9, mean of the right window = 20.5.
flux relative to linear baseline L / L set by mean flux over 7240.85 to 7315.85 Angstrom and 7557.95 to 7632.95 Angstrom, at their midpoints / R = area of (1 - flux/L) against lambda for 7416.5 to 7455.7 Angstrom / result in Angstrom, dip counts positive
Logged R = 0.2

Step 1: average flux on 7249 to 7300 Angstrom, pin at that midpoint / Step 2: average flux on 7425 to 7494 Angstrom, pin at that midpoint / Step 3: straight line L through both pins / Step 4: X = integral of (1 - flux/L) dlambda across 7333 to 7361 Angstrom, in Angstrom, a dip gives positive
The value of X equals 0.0 Angstrom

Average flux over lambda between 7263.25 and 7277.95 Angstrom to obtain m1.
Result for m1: 21.6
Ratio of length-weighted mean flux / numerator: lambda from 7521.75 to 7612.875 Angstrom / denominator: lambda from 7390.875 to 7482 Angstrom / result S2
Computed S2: 0.99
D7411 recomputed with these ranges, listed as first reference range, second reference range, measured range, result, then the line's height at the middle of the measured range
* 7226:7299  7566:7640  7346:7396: 0.01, 21.2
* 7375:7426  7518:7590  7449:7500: 0.00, 20.9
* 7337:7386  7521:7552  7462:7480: 0.01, 21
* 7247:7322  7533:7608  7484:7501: 0.01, 20.9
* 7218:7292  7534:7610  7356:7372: 0.01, 21.2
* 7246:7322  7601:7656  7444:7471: 0.01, 21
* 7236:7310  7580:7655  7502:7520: 0.01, 20.8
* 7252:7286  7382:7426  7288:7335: 0.00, 21.3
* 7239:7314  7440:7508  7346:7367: 0.01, 21.2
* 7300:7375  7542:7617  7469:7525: 0.00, 20.9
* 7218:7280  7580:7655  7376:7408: 0.00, 21.1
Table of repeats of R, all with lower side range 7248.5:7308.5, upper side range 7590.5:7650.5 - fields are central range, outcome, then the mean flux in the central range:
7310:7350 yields 0.05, 21.3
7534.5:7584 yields -0.10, 20.8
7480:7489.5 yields 0.01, 20.9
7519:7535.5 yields -0.07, 20.9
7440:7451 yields 0.04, 20.9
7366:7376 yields 0.02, 21.1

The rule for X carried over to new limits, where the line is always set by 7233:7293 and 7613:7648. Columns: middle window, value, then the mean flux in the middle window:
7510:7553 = 0.0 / 20.8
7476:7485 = 0.0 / 21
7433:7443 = -0.1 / 21.2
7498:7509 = 0.1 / 20.6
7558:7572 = 0.0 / 20.7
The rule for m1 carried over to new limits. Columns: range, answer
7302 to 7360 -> 21.3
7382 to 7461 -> 20.9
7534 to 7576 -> 20.8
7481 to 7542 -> 20.8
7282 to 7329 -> 21.3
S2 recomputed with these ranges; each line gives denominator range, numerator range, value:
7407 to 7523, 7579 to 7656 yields 0.99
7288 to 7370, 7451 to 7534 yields 0.98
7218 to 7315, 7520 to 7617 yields 0.97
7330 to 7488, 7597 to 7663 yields 0.98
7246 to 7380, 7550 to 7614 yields 0.97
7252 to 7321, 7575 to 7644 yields 0.96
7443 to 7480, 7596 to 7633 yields 0.99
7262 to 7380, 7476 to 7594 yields 0.97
